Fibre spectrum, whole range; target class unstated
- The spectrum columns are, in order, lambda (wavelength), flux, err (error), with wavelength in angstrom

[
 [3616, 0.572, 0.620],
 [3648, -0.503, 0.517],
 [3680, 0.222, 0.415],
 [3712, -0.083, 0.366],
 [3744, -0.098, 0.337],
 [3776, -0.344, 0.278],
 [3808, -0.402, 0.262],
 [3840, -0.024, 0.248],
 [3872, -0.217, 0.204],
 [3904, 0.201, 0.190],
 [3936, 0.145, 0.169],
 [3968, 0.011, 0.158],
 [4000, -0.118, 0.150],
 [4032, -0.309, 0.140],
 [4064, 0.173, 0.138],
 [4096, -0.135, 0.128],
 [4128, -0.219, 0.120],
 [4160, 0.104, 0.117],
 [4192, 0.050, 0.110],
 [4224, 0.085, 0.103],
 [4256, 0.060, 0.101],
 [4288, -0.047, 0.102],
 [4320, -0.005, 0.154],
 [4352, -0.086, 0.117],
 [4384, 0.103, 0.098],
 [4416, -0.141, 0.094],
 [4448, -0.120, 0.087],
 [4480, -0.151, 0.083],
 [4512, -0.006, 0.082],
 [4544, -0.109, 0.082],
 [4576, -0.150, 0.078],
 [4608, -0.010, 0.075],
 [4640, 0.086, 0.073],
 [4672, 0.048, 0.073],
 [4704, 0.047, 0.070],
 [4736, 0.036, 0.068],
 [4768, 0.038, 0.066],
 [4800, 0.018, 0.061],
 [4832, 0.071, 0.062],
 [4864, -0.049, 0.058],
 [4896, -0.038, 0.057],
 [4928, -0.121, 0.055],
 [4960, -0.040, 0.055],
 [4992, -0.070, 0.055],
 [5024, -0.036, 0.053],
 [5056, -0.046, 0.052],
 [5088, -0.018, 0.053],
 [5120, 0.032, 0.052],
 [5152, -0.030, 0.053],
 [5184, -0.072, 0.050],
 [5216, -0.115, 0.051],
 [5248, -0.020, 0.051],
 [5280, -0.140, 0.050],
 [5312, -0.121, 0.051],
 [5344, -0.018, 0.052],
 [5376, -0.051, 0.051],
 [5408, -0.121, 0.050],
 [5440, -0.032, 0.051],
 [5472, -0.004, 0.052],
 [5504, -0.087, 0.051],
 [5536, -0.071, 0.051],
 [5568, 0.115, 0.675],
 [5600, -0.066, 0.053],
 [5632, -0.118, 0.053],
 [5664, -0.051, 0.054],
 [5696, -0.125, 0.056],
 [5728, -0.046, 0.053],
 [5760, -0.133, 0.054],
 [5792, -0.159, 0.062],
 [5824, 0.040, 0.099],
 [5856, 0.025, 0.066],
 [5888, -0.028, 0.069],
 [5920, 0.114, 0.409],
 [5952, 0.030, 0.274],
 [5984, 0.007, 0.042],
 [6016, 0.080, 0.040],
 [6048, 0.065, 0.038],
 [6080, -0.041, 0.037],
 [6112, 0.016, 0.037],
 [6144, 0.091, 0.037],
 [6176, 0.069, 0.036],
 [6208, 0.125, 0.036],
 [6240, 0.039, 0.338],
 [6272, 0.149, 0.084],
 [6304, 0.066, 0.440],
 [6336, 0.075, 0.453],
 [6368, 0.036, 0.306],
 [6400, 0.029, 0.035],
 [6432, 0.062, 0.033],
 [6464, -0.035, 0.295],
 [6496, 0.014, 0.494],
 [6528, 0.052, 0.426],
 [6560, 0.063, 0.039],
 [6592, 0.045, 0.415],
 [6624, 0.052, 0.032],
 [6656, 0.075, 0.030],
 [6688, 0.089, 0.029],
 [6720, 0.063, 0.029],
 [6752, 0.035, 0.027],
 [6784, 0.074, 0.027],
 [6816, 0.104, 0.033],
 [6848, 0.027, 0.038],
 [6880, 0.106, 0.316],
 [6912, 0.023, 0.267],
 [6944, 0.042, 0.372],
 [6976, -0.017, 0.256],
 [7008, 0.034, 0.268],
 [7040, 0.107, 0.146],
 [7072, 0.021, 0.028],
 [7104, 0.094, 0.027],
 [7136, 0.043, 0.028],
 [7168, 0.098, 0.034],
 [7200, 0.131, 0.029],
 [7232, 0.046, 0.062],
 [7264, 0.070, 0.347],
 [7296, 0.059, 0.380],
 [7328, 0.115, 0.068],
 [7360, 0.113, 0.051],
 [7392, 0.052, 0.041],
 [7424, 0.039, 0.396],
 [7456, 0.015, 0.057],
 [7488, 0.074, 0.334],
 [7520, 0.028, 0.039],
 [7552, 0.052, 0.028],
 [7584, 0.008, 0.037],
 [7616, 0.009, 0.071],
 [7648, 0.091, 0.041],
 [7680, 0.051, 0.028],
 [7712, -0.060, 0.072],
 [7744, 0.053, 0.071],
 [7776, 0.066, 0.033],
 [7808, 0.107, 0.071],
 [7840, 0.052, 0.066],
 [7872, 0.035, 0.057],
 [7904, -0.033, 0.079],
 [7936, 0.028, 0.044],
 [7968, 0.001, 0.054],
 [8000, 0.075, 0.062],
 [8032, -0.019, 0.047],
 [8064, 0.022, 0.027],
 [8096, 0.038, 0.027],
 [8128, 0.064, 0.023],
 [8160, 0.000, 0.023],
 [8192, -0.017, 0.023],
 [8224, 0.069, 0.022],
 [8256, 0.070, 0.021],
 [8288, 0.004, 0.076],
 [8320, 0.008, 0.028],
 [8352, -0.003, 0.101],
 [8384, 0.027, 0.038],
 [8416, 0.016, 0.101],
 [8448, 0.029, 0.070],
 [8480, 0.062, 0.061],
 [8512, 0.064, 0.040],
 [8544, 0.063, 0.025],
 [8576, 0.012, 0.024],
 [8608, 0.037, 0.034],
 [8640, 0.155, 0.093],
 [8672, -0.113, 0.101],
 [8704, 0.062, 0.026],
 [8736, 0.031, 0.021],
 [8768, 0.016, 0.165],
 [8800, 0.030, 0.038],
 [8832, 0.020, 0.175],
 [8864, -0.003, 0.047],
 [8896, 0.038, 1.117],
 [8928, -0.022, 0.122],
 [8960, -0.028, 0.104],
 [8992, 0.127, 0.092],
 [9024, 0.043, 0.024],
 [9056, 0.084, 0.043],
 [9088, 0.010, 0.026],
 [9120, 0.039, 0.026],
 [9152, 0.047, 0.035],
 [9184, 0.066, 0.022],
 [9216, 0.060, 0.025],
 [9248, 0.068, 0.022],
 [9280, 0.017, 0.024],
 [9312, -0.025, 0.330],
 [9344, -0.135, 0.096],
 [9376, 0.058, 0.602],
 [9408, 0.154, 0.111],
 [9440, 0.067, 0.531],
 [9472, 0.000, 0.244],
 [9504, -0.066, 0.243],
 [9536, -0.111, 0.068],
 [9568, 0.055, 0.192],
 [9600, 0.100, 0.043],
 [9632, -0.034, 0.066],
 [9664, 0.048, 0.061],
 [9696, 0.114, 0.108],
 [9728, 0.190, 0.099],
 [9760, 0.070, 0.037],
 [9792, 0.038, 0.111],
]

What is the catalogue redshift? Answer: 0.56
